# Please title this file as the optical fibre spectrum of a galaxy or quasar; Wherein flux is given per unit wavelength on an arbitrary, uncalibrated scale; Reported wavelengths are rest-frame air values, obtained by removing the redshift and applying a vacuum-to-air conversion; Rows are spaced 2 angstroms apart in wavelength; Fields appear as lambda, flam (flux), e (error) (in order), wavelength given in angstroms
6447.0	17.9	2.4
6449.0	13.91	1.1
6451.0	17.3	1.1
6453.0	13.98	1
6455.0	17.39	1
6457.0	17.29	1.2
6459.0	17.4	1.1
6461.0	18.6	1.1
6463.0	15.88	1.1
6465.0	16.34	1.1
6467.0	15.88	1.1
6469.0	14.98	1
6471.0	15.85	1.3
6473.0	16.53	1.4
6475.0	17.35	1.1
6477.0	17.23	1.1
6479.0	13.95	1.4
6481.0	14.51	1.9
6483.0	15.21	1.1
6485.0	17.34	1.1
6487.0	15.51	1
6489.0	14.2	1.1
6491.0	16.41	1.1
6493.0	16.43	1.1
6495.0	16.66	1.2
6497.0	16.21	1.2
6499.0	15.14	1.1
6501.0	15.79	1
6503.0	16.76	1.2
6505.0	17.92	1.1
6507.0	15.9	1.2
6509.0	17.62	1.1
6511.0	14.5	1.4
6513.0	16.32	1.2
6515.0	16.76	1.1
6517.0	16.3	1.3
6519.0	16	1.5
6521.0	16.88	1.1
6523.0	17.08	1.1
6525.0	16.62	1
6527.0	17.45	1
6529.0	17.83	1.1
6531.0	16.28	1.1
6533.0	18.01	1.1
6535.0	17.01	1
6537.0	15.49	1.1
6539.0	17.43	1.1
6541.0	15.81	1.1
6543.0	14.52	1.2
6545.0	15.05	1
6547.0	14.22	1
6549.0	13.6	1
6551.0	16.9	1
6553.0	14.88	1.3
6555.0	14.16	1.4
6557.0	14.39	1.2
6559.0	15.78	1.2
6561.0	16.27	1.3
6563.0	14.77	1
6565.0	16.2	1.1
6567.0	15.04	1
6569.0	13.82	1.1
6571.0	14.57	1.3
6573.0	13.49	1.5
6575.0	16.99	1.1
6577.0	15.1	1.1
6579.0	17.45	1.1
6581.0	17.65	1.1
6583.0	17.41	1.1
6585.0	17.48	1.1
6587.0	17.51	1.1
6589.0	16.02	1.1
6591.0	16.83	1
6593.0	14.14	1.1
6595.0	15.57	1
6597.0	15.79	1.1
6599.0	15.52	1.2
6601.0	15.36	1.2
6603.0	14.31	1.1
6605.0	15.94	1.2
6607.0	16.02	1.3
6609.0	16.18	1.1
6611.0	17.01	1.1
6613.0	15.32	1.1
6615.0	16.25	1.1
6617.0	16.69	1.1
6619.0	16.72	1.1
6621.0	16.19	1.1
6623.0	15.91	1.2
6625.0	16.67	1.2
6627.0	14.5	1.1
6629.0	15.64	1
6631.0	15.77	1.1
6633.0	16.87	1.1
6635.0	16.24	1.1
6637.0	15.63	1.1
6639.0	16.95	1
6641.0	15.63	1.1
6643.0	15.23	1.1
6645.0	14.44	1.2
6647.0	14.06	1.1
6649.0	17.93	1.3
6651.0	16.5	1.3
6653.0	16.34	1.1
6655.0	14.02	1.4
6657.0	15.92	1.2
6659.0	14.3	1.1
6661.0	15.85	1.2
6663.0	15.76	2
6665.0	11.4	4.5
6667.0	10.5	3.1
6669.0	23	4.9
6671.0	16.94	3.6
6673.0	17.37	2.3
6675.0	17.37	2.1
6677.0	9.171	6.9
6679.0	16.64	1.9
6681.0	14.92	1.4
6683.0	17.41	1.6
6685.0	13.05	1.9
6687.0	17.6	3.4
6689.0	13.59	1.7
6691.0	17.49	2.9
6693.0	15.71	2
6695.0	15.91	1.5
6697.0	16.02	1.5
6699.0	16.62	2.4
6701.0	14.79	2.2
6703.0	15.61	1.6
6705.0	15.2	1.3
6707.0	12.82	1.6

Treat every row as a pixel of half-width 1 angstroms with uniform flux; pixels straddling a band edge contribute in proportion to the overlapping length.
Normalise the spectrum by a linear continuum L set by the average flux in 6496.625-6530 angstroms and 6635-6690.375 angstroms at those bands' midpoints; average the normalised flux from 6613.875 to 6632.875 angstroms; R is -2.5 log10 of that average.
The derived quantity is -0.02 mag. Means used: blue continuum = 16.5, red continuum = 15.5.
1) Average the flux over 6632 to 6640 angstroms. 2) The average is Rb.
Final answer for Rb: 16.4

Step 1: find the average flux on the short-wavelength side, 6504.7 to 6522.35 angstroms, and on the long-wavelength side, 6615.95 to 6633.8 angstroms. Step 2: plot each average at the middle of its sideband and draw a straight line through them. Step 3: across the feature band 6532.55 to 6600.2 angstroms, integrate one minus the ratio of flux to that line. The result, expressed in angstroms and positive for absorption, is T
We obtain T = 2.3 angstroms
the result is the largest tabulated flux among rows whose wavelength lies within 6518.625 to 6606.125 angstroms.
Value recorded 18.01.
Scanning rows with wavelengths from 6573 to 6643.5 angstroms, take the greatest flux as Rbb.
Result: 17.65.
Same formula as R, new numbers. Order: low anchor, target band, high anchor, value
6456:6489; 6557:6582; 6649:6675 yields 0.03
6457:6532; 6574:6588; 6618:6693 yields -0.07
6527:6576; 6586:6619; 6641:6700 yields -0.03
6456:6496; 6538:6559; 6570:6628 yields 0.07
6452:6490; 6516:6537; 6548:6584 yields -0.08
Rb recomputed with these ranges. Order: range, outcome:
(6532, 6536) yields 17.5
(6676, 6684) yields 14.5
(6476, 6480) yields 15.6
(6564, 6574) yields 14.6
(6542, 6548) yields 14.6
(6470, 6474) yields 16.2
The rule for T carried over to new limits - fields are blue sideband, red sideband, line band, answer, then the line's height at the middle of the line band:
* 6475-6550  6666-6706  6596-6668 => 1.48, 15.9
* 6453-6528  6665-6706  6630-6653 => -0.24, 15.8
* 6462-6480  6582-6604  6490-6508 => -0.40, 16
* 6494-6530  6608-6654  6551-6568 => 1.09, 16.3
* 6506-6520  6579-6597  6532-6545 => 0.04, 16.3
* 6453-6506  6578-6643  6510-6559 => 0.65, 16.2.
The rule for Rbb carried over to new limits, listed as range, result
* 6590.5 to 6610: 16.83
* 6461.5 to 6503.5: 17.35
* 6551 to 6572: 16.9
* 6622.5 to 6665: 17.93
